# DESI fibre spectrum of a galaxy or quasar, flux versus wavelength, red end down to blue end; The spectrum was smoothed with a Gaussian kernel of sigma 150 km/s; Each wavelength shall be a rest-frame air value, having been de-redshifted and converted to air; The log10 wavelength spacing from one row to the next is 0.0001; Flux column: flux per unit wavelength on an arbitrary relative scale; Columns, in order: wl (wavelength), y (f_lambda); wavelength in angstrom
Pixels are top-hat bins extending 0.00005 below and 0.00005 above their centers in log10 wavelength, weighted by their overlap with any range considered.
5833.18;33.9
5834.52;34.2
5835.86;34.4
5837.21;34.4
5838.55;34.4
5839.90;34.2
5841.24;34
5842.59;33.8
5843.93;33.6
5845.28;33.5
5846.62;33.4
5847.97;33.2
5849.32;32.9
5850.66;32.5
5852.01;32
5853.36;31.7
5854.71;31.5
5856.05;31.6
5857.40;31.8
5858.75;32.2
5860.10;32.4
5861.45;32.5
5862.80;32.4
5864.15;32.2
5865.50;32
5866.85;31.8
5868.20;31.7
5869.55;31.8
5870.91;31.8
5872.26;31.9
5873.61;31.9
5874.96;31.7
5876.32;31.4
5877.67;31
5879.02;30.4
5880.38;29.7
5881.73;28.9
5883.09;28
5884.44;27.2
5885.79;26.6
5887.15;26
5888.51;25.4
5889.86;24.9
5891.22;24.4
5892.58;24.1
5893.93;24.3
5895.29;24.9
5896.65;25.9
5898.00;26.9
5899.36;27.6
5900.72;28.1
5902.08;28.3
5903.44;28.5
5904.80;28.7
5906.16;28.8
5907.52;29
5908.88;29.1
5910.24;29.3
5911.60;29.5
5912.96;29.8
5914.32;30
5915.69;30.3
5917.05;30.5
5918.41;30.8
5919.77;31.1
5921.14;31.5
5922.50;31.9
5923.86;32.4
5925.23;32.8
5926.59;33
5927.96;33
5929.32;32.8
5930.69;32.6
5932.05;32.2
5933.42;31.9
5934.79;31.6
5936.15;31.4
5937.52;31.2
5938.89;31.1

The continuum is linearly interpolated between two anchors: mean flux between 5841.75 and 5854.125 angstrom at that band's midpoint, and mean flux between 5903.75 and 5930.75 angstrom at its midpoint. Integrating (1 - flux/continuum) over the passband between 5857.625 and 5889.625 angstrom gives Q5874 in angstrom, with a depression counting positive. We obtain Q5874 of 1.7 angstrom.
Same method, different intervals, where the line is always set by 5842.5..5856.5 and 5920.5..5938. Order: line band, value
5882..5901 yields 3.7 angstrom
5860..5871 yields 0.2 angstrom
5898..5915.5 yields 1.9 angstrom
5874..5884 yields 0.7 angstrom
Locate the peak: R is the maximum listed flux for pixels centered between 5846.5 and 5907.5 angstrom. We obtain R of 33.4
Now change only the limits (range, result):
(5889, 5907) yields 28.8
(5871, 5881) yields 31.9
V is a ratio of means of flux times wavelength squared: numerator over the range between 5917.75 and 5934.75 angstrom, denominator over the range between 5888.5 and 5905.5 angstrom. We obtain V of 1.2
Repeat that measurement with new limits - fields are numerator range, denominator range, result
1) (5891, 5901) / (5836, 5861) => 0.79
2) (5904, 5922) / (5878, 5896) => 1.13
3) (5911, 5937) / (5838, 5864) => 0.99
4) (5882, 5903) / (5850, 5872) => 0.83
